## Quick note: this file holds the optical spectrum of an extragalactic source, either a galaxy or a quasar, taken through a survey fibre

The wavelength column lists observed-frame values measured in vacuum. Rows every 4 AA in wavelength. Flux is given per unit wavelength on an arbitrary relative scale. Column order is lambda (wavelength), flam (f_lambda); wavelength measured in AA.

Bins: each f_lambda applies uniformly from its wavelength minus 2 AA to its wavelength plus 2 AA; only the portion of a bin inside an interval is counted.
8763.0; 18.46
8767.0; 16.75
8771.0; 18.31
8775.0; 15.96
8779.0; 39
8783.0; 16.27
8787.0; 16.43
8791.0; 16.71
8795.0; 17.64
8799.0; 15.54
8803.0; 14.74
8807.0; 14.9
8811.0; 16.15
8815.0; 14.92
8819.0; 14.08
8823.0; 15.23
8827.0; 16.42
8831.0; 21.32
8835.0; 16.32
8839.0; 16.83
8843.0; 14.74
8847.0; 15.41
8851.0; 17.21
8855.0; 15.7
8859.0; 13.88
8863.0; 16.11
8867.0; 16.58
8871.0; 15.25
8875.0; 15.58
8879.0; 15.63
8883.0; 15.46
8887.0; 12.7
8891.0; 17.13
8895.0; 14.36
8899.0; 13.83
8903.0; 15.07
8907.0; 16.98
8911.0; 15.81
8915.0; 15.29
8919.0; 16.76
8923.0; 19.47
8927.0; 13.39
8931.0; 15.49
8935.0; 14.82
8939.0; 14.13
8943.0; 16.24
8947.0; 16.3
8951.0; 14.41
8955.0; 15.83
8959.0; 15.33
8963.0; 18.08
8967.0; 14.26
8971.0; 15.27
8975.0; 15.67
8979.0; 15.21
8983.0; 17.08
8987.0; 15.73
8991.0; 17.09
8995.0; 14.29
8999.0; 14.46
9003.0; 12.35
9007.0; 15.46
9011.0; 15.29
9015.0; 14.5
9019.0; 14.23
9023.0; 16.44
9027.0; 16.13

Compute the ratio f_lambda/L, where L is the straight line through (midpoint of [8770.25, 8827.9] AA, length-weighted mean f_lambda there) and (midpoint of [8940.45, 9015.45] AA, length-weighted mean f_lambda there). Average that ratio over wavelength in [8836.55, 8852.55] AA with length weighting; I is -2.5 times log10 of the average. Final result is 0.06 mag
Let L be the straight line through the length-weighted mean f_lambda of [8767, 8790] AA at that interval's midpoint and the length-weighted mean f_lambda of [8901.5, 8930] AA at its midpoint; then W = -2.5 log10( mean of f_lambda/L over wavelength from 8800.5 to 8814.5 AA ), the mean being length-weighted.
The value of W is 0.28 mag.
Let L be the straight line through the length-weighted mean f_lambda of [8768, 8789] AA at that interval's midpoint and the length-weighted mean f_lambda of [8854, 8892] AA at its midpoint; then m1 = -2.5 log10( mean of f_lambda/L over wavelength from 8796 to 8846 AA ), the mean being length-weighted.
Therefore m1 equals 0.15 mag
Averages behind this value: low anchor 21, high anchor 15.3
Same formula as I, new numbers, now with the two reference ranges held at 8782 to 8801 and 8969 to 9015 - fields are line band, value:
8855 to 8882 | 0.04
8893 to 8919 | 0.03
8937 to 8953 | 0.02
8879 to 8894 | 0.06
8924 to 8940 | 0.06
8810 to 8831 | 0.03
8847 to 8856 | -0.01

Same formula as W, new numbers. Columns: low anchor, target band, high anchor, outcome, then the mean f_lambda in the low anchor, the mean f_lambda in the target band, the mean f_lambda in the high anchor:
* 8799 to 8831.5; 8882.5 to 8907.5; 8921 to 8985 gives 0.053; 15.7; 14.9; 15.7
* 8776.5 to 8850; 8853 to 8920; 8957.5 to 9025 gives 0.076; 17.4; 15.4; 15.3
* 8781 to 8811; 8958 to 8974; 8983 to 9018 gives -0.041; 16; 15.8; 15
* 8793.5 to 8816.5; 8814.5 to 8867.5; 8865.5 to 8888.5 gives -0.045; 15.6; 16.1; 15.2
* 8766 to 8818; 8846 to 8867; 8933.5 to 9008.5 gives 0.081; 17.9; 15.8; 15.4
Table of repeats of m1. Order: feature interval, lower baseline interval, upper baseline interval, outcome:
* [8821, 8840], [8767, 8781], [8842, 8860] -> 0.02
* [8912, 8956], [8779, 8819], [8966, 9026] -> 0.01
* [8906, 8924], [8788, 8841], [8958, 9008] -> -0.07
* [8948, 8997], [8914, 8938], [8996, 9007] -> -0.08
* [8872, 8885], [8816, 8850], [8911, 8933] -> 0.04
